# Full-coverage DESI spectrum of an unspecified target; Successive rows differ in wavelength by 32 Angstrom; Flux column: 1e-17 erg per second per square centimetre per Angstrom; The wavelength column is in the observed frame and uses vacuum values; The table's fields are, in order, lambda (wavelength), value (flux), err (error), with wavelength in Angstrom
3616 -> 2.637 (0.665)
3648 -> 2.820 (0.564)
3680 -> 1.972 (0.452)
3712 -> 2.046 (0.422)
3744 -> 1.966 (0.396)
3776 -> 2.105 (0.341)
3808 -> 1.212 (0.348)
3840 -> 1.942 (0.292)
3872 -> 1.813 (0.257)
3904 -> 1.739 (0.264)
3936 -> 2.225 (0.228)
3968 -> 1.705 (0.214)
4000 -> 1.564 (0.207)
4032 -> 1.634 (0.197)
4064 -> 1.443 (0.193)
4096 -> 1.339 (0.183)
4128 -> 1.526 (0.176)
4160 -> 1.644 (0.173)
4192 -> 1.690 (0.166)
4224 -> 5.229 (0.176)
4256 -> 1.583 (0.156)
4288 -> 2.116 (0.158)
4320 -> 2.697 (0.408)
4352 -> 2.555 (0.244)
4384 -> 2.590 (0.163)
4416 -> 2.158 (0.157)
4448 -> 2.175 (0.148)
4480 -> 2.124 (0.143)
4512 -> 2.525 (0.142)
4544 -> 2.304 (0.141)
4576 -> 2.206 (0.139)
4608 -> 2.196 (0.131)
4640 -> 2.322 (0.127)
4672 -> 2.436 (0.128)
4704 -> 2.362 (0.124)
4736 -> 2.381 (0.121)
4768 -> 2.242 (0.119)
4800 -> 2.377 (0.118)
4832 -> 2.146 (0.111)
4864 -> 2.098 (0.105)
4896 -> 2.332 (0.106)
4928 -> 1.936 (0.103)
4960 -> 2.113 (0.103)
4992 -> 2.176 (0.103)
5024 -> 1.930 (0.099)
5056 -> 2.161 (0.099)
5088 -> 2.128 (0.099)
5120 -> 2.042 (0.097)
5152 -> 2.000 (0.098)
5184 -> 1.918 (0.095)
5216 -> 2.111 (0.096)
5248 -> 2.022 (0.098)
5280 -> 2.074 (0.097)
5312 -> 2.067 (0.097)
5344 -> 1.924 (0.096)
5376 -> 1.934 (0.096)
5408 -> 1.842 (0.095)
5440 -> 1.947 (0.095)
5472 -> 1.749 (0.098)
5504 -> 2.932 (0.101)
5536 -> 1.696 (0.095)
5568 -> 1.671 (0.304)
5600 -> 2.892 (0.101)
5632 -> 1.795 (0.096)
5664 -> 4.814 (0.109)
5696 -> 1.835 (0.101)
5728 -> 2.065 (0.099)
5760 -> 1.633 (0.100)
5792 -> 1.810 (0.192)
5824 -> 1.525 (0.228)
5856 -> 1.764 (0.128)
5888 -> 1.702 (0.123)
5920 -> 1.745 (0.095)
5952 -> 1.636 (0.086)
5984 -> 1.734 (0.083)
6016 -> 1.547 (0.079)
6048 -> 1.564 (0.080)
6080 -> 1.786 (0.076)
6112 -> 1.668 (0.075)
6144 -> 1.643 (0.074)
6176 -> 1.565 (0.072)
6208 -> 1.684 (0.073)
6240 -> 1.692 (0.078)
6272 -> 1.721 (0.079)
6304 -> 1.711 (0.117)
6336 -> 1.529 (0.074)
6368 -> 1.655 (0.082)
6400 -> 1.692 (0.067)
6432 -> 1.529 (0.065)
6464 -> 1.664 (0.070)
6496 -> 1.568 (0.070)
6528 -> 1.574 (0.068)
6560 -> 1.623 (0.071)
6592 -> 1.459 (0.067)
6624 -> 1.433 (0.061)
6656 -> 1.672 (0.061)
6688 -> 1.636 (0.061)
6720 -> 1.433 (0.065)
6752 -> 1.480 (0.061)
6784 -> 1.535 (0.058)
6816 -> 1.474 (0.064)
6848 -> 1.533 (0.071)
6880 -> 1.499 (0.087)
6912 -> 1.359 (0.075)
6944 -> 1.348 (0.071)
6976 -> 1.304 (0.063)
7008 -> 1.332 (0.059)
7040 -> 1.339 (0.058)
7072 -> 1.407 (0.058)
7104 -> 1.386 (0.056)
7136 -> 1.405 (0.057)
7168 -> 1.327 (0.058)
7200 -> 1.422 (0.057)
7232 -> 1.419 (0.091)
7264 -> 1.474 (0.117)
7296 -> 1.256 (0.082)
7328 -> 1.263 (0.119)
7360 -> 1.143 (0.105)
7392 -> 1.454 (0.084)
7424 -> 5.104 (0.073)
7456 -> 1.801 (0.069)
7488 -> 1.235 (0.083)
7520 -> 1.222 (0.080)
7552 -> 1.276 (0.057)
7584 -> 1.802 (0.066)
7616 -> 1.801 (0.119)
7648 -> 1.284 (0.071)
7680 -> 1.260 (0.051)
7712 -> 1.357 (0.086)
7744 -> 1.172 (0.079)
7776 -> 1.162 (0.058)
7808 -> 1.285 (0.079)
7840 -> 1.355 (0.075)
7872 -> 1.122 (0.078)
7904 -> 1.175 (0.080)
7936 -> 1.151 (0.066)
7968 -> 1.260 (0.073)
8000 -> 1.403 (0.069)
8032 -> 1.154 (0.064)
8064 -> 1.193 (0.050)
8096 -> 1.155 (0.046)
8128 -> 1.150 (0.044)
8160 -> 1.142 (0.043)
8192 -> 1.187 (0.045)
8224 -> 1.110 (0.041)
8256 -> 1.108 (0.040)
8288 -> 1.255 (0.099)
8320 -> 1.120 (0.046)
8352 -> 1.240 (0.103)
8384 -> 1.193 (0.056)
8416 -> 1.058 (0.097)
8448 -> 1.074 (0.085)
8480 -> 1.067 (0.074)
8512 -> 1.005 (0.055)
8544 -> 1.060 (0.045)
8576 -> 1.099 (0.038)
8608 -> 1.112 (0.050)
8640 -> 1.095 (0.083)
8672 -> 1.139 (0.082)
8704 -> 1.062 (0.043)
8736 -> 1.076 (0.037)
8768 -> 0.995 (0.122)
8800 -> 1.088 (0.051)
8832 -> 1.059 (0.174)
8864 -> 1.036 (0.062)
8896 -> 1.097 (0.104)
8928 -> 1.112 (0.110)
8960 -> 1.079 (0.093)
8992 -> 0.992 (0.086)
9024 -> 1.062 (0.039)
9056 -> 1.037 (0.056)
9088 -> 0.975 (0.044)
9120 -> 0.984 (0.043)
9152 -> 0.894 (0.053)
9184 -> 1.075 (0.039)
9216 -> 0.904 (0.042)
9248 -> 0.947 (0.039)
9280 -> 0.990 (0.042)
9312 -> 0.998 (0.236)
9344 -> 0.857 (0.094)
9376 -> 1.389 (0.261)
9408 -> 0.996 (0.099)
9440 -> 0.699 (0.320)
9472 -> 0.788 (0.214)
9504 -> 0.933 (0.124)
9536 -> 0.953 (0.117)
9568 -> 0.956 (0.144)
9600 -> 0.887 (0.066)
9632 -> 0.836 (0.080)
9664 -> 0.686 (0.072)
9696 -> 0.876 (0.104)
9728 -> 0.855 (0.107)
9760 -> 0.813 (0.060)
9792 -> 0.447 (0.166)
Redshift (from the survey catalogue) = 0.131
